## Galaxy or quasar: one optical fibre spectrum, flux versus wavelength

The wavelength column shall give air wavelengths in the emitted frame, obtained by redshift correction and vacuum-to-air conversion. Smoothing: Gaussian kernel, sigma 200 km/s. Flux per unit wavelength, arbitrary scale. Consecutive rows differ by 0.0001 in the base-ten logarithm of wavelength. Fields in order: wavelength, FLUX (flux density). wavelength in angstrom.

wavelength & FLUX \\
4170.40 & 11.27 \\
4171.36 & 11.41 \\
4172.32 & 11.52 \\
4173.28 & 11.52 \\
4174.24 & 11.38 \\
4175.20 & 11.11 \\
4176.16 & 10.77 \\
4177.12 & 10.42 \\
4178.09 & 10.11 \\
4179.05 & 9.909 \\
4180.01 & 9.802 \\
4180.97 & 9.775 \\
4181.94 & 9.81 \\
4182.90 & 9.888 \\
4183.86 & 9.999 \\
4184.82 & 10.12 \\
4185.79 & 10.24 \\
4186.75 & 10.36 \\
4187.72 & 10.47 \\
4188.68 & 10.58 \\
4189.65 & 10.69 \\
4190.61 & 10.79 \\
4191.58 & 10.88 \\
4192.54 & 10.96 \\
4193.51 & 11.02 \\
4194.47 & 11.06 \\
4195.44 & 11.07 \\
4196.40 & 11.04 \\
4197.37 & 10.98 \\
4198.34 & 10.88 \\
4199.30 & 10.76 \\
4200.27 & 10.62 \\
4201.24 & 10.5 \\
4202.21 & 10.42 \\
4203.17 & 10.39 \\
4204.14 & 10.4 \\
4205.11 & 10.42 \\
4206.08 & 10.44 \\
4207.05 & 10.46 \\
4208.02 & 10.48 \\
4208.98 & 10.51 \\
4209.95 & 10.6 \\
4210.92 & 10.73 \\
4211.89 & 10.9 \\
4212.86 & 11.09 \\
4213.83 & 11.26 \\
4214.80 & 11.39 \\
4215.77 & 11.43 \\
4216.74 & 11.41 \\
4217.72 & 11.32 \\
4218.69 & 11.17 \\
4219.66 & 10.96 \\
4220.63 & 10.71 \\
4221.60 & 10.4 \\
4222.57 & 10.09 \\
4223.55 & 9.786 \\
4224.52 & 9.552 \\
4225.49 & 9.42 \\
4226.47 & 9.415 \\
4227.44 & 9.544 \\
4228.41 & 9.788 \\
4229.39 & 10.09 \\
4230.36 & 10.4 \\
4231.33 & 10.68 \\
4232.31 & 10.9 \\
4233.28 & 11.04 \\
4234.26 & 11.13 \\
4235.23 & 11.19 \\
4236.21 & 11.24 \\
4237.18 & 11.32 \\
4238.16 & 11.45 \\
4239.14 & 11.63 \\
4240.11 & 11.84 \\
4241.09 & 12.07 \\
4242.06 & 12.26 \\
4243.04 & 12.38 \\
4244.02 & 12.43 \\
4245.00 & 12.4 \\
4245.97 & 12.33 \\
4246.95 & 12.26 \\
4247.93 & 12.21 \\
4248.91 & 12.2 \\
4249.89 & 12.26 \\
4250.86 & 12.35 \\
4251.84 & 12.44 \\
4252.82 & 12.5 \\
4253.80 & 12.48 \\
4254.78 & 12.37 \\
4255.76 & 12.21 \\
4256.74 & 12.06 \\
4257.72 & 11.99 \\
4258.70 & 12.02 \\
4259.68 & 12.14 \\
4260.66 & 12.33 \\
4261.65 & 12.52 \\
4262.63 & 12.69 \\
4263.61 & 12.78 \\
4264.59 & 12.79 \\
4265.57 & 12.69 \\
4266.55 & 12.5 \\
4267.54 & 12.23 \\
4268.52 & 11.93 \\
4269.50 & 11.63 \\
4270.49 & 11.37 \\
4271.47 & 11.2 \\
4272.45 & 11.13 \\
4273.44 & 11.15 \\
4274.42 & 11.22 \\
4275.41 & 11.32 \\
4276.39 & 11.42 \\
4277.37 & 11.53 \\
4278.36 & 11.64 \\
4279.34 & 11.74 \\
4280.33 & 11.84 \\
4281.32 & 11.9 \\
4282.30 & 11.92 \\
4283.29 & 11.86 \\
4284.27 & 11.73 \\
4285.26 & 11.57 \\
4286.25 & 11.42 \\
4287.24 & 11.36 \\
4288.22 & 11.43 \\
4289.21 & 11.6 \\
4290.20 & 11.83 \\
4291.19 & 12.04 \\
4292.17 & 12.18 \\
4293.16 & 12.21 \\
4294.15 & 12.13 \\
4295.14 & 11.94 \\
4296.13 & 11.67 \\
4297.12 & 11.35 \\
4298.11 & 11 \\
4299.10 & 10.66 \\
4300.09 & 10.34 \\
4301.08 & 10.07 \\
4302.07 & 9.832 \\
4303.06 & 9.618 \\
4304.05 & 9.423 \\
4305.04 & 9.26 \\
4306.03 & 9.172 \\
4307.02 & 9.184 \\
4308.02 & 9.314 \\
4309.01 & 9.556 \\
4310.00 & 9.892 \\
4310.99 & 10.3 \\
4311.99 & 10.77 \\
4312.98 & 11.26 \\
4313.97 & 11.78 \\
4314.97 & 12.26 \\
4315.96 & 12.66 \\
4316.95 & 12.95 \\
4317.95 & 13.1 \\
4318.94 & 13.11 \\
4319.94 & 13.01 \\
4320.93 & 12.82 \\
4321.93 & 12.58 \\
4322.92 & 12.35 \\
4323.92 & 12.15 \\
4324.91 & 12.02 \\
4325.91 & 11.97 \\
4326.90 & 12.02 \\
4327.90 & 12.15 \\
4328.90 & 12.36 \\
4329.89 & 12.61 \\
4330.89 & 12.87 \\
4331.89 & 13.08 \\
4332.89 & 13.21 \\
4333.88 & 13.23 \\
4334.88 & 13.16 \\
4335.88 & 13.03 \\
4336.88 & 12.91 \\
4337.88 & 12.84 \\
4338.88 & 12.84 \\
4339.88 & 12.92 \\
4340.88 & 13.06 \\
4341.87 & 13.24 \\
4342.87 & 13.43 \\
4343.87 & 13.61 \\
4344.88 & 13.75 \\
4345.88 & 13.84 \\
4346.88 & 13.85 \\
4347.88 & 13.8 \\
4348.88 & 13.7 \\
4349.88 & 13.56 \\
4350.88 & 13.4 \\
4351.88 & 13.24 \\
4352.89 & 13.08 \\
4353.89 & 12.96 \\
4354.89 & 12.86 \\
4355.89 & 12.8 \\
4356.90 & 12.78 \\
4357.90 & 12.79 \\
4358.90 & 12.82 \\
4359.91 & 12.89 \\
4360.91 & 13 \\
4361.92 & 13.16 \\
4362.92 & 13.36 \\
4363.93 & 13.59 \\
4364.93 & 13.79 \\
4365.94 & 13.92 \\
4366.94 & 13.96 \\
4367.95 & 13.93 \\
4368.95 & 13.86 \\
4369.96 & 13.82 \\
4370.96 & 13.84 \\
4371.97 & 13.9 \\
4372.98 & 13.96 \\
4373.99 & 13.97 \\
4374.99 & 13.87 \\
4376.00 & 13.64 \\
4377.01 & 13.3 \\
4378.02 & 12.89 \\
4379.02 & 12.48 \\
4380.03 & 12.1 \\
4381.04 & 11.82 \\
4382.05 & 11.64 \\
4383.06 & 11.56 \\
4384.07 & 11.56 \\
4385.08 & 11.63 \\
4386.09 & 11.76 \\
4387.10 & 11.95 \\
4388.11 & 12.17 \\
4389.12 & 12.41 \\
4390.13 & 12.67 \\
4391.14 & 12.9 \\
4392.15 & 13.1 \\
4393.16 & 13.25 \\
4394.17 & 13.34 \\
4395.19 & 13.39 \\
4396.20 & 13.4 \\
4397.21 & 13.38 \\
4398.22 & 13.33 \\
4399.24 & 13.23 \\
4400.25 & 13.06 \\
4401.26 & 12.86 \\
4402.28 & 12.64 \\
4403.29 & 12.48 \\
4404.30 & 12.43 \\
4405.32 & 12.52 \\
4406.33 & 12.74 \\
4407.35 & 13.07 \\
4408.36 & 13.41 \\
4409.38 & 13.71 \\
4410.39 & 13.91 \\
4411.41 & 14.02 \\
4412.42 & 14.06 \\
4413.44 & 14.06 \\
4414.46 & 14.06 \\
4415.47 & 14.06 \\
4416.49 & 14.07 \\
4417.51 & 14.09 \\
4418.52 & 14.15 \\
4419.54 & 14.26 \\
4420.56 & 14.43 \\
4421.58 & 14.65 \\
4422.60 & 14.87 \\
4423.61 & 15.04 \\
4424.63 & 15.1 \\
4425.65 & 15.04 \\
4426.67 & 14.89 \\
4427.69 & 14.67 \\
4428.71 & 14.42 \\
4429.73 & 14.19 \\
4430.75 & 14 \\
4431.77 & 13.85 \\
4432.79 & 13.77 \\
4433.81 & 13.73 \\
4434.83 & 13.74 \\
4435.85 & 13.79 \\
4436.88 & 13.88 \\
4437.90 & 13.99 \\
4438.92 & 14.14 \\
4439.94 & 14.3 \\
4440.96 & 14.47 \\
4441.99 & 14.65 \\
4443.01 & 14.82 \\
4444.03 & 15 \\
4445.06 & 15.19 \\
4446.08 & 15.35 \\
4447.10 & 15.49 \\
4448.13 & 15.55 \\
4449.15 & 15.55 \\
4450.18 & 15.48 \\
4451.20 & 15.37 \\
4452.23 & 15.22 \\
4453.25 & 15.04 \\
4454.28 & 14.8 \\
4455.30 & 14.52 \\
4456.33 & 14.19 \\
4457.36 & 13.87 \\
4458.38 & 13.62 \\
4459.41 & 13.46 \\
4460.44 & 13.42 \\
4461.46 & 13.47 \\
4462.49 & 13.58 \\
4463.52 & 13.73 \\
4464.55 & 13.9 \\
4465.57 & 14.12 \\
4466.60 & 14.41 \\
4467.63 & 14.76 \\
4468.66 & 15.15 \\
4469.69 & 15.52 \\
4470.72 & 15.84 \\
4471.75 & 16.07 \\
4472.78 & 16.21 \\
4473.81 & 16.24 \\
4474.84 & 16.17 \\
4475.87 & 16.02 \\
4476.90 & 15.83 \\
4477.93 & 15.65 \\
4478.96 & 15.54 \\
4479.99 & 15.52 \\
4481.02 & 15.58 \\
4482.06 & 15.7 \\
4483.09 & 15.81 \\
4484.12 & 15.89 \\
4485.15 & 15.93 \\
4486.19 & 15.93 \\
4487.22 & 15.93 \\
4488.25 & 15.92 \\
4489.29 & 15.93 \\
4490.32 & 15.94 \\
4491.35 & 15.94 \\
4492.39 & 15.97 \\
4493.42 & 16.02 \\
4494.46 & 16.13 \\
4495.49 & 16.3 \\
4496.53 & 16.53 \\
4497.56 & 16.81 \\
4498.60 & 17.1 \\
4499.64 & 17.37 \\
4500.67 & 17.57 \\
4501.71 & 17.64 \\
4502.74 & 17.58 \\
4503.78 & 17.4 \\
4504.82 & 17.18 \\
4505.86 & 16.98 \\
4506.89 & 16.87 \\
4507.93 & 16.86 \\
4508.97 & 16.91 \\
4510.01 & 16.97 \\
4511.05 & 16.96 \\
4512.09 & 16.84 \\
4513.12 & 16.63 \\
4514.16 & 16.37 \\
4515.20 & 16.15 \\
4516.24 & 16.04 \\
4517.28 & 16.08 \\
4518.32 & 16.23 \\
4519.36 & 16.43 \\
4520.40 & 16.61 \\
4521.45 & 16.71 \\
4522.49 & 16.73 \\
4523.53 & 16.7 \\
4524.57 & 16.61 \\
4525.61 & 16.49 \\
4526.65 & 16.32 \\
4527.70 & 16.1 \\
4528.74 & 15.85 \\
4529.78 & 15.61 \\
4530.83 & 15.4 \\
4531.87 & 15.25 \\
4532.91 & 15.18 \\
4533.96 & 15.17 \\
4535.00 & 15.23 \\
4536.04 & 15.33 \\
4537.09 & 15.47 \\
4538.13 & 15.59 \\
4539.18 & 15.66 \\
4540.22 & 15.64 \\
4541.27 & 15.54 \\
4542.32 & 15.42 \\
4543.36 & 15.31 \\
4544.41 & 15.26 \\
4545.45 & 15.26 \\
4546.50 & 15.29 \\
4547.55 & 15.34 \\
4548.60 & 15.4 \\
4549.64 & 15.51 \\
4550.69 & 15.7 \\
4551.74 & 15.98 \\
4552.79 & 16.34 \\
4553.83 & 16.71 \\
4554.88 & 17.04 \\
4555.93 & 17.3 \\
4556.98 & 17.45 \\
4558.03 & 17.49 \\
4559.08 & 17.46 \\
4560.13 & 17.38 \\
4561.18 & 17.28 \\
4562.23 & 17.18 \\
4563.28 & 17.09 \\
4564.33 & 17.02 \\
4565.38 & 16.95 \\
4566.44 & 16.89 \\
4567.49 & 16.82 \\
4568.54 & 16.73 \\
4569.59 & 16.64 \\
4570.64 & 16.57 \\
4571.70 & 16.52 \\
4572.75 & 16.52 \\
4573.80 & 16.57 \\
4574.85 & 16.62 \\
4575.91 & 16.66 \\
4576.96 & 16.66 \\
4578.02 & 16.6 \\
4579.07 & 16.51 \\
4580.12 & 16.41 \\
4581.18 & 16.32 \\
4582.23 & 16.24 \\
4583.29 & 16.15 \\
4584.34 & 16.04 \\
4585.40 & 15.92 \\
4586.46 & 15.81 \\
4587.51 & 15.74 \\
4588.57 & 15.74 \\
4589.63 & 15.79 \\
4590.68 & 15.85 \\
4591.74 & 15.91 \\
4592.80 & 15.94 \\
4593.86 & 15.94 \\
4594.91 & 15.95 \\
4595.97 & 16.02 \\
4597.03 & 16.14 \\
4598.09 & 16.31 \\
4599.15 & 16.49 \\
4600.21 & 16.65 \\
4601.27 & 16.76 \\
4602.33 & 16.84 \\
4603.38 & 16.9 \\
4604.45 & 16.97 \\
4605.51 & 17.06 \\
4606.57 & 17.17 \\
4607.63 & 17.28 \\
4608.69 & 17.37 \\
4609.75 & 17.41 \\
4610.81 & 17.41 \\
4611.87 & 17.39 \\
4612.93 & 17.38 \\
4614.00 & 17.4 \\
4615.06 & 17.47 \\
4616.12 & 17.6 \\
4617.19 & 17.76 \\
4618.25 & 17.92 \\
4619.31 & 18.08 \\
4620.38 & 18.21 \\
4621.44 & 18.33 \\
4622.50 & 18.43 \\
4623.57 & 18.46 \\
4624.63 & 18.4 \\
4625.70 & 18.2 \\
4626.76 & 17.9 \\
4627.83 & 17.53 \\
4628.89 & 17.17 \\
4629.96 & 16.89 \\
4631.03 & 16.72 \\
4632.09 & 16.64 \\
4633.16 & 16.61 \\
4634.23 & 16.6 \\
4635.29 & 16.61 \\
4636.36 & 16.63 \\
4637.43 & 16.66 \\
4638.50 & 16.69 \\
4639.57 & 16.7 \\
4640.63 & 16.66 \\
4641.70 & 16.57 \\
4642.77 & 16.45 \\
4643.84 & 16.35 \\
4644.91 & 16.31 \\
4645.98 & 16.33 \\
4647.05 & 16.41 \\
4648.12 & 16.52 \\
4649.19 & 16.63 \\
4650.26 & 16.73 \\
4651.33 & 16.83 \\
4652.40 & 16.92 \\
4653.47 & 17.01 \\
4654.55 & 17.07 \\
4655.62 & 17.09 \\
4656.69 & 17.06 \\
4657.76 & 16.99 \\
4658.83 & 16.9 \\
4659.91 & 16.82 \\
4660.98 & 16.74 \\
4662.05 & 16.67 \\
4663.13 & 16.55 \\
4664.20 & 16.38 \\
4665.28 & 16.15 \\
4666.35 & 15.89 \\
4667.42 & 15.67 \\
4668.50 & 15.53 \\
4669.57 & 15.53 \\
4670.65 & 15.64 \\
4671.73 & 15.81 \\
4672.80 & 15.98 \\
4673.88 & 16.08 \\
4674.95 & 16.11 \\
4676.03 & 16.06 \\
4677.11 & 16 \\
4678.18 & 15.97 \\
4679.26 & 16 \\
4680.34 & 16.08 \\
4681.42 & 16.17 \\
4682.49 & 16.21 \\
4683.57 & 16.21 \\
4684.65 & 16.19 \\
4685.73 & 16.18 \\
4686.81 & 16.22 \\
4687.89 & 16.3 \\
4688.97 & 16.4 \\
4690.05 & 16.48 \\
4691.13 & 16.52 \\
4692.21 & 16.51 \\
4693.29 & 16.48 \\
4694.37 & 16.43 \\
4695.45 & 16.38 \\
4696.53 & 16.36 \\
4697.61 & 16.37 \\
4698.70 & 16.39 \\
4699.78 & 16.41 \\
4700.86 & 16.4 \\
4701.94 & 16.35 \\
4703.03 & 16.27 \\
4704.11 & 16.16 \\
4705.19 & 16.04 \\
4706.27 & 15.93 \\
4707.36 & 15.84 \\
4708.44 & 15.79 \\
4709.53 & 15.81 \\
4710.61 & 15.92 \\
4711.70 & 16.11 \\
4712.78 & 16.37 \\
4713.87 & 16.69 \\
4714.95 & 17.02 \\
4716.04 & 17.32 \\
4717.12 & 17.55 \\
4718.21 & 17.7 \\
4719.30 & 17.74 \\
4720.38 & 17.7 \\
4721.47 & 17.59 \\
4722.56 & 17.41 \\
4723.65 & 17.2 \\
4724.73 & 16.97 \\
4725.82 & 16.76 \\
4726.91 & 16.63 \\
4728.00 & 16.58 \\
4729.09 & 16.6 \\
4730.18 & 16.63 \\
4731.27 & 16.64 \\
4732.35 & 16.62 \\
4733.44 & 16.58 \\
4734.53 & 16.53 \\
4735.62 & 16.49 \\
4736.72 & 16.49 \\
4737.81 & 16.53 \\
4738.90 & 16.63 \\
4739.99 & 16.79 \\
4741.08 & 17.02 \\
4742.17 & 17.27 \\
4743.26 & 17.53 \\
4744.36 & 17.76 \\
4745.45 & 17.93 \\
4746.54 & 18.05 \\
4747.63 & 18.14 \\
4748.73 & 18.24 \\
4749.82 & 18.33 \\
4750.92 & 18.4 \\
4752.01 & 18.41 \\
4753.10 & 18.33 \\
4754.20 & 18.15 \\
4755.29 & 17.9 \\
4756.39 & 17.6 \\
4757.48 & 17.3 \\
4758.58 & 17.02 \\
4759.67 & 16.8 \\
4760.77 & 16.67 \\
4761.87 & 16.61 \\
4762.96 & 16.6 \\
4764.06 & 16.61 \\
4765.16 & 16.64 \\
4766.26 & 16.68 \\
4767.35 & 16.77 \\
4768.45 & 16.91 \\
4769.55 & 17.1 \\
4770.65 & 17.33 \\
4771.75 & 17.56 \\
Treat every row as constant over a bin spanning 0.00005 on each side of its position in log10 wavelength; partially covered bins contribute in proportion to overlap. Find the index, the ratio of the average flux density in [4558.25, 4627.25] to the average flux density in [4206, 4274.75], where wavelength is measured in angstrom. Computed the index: 1.48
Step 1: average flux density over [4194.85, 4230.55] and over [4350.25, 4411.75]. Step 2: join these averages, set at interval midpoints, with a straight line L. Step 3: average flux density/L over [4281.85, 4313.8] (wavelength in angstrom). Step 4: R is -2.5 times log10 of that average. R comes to 0.09 mag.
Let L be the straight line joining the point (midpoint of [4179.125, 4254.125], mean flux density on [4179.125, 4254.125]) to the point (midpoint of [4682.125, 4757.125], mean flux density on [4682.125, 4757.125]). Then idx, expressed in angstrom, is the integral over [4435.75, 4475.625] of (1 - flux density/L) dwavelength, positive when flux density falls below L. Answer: -2.9 angstrom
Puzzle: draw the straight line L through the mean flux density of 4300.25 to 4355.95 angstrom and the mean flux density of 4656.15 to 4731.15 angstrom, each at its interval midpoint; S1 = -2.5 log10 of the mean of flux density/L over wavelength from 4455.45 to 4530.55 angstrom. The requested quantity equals -0.130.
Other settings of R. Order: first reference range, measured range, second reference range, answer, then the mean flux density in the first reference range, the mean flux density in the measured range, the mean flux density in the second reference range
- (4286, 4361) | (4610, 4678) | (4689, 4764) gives -0.06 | 12.1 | 16.9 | 16.9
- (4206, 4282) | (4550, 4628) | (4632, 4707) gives -0.10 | 11.5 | 16.9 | 16.4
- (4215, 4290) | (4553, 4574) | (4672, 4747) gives -0.14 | 11.6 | 17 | 16.6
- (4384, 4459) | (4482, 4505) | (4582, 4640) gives -0.10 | 13.9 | 16.5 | 16.9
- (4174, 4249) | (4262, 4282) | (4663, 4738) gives -0.03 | 10.8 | 11.8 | 16.4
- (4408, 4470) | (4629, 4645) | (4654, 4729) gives -0.04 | 14.4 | 16.6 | 16.4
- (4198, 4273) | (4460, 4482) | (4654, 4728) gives -0.08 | 11.3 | 15.1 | 16.4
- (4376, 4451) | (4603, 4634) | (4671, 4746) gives -0.12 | 13.7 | 17.5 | 16.6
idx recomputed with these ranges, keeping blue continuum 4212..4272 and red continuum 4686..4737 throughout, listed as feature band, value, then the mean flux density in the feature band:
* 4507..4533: -3.3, 16.3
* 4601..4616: -1.7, 17.2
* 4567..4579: -1.2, 16.6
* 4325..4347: -0.7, 13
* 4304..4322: 1.6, 11.2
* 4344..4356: -0.7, 13.4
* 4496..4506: -2.0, 17.2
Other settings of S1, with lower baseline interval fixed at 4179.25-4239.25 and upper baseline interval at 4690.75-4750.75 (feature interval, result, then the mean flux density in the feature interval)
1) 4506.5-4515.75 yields -0.17 mag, 16.7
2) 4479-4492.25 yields -0.14 mag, 15.8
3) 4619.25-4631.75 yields -0.14 mag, 17.8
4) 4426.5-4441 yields -0.06 mag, 14.1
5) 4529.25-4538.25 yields -0.06 mag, 15.4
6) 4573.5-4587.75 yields -0.08 mag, 16.3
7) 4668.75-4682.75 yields 0.02 mag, 16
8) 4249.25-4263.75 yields -0.11 mag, 12.3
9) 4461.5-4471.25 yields -0.06 mag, 14.5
